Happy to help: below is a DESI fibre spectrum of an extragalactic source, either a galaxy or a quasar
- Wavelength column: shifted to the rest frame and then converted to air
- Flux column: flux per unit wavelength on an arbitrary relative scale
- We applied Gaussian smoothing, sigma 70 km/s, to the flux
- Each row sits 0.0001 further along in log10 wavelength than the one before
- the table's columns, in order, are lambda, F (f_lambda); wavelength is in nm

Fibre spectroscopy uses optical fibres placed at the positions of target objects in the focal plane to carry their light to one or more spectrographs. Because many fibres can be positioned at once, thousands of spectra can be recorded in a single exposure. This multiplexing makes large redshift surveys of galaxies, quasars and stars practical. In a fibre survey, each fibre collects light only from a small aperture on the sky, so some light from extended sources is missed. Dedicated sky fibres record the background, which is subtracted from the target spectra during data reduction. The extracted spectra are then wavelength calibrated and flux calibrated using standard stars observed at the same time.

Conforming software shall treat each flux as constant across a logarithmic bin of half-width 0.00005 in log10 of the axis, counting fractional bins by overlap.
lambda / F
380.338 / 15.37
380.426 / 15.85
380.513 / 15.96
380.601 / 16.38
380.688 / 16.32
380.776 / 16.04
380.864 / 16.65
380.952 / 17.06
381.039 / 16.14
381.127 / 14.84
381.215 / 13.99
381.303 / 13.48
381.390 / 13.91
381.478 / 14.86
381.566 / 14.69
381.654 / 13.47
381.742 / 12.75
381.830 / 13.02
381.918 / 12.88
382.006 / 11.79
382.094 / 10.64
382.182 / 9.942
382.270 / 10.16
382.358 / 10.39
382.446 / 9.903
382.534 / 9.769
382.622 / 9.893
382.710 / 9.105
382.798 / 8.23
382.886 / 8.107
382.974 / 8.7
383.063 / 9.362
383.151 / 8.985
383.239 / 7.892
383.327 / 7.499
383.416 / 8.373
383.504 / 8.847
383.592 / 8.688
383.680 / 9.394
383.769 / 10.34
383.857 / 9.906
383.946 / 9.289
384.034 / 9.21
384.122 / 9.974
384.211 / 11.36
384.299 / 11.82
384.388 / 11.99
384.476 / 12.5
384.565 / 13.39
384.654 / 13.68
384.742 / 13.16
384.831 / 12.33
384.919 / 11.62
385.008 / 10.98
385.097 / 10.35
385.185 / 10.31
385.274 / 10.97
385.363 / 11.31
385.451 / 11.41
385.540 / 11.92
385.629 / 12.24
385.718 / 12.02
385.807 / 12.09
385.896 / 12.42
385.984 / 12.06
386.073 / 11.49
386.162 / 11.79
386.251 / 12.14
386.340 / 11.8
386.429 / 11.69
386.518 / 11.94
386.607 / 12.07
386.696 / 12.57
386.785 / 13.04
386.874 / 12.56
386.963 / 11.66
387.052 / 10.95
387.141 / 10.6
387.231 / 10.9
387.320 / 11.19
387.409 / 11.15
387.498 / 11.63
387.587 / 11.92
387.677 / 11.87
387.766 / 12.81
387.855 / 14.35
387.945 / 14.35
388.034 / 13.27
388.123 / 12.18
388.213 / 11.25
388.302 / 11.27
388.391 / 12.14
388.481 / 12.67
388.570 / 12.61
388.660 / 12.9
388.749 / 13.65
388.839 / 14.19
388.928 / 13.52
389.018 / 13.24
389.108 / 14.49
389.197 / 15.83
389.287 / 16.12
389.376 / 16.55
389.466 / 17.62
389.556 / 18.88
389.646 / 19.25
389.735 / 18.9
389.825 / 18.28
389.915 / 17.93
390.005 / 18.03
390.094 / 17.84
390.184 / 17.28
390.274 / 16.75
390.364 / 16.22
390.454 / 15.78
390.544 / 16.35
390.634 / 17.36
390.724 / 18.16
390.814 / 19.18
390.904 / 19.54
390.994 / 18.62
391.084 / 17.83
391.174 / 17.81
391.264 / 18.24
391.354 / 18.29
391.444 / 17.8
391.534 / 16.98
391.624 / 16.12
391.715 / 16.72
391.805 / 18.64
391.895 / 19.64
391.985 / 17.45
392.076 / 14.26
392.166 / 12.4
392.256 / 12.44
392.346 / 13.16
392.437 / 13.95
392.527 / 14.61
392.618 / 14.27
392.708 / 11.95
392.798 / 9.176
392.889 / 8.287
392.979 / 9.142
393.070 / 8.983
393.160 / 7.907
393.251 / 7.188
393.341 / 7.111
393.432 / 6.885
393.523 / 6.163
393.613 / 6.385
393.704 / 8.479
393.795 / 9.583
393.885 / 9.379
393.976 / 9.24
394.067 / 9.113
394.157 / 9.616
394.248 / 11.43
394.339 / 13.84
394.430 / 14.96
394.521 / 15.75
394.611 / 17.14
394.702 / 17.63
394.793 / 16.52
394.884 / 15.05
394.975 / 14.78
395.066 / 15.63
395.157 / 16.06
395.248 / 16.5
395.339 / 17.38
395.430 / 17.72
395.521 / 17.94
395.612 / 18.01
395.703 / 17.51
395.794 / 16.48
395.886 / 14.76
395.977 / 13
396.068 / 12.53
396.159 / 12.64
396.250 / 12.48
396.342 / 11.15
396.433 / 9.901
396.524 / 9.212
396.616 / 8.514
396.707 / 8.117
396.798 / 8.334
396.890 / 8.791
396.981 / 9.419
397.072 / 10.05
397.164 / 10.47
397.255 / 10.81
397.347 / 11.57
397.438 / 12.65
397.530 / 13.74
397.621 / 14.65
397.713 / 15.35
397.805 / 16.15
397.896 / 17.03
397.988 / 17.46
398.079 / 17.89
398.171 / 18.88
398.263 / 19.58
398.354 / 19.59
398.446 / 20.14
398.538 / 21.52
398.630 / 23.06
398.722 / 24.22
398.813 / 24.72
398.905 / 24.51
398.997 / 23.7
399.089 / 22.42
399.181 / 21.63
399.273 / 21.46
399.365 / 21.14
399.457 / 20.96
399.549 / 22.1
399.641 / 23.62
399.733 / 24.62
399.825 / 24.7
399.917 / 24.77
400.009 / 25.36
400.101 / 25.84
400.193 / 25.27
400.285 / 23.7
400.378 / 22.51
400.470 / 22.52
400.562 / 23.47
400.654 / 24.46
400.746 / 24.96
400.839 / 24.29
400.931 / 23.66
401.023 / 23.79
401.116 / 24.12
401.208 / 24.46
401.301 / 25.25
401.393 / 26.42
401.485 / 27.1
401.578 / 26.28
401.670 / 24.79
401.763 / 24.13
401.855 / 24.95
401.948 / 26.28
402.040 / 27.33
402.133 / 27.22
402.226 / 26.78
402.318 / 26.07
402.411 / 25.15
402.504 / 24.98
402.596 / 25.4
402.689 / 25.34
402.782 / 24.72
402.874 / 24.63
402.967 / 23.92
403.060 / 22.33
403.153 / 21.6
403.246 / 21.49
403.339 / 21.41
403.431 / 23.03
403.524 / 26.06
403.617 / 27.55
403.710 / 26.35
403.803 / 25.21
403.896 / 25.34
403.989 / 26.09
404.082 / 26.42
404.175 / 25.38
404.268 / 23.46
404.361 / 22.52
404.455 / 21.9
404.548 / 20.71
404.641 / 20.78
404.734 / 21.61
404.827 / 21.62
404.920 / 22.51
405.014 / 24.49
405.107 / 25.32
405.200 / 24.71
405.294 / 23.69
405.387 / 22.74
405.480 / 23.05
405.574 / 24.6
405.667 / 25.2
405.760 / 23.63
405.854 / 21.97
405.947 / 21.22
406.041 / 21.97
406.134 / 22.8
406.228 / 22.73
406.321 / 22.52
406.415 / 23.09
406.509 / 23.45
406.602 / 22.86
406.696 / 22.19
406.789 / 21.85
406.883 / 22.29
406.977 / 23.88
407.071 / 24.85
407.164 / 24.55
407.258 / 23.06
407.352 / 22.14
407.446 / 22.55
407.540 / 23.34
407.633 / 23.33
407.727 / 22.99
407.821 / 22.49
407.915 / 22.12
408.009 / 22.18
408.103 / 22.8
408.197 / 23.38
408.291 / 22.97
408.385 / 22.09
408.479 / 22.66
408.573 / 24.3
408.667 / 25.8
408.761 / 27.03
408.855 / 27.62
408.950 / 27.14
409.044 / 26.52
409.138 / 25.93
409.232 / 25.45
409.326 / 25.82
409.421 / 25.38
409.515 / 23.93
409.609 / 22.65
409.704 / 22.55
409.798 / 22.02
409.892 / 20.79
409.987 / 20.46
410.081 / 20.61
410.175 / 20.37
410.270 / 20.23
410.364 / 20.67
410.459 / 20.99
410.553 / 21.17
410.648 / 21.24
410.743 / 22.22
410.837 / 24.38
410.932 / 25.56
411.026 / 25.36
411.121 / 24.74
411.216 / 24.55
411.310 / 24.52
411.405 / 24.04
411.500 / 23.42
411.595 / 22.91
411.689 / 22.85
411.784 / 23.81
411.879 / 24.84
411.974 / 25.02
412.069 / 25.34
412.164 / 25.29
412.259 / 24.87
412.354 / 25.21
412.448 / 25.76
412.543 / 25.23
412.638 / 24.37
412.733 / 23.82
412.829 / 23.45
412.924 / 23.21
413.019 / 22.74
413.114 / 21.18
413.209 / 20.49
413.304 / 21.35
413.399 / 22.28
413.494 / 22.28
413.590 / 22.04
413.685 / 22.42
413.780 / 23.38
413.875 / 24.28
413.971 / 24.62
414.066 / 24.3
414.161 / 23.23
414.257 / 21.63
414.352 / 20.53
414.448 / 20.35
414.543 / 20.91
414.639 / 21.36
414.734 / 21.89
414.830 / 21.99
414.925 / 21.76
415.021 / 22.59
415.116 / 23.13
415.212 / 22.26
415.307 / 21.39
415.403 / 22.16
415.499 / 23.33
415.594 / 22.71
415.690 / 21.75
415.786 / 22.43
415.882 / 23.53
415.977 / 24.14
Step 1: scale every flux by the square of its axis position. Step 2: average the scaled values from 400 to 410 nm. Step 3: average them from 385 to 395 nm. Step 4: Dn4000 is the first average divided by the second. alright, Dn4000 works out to 1.91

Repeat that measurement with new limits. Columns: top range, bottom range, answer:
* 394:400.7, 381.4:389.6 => 1.55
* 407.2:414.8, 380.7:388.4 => 2.28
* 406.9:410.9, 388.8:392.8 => 1.55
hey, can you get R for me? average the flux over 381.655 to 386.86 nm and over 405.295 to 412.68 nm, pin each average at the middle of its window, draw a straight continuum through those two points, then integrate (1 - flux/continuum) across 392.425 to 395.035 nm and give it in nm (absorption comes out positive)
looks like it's 0.76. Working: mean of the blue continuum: 10.9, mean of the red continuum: 23.5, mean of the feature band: 11.2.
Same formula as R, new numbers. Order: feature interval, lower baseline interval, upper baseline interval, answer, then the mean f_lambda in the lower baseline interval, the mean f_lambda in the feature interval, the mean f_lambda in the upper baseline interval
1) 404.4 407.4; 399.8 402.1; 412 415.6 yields 0.14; 24.8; 22.9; 22.9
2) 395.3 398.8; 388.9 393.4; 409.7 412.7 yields 0.59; 15.4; 14.8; 23.3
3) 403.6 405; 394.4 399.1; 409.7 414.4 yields -0.33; 15.6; 23.8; 23.1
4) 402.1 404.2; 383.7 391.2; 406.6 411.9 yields -0.43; 13.5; 24.9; 23.4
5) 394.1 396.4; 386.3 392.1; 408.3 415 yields 0.30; 15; 15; 23.3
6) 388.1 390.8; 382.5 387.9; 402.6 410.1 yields -0.41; 11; 15.6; 23.6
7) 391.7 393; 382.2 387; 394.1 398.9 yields -0.02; 10.8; 13.8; 15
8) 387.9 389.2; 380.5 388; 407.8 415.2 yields 0.05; 11.8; 13.1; 23.3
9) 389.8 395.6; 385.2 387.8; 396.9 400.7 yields 0.47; 11.8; 14.4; 19.9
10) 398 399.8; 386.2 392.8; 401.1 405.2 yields -0.03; 14.8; 21.8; 24.5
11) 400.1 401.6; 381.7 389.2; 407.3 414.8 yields -0.48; 11.4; 24.5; 23.3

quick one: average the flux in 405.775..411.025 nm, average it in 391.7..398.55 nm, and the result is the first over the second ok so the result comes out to 1.7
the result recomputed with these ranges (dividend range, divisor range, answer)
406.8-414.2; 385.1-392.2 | 1.63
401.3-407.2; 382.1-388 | 2.18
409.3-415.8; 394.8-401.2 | 1.26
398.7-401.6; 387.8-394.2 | 1.70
